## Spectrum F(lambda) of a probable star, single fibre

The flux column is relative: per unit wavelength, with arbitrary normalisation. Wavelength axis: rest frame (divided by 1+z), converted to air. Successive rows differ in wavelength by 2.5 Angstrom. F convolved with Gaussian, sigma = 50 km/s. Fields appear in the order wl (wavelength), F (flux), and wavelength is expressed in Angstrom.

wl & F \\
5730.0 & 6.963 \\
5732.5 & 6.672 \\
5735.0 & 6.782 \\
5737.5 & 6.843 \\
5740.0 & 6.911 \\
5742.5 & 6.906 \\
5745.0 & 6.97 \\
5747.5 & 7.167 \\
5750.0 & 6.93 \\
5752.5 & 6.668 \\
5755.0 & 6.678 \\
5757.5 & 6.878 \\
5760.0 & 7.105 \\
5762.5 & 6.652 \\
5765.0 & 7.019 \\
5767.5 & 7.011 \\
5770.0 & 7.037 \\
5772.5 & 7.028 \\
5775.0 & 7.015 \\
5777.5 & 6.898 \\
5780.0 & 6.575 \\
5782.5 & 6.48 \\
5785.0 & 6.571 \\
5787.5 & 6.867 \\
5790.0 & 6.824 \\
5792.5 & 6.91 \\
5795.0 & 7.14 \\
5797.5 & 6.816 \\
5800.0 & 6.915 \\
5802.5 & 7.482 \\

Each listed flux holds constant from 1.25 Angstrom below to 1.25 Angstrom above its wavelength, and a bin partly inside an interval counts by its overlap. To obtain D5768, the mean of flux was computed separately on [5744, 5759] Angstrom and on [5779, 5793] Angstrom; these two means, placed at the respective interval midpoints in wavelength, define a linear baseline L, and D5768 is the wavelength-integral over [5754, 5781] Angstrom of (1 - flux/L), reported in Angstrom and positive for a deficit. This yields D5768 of -0.4 Angstrom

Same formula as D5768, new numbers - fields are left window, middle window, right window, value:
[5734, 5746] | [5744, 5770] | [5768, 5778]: 0.1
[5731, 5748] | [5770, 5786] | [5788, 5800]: 0.3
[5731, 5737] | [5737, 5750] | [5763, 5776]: -0.3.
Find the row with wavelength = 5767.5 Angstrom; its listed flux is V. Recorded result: 7.011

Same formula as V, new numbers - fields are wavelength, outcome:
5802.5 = 7.482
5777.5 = 6.898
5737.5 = 6.843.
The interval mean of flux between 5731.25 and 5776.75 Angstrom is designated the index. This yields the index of 6.9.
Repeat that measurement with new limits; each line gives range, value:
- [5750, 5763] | 6.82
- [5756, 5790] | 6.85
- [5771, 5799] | 6.83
